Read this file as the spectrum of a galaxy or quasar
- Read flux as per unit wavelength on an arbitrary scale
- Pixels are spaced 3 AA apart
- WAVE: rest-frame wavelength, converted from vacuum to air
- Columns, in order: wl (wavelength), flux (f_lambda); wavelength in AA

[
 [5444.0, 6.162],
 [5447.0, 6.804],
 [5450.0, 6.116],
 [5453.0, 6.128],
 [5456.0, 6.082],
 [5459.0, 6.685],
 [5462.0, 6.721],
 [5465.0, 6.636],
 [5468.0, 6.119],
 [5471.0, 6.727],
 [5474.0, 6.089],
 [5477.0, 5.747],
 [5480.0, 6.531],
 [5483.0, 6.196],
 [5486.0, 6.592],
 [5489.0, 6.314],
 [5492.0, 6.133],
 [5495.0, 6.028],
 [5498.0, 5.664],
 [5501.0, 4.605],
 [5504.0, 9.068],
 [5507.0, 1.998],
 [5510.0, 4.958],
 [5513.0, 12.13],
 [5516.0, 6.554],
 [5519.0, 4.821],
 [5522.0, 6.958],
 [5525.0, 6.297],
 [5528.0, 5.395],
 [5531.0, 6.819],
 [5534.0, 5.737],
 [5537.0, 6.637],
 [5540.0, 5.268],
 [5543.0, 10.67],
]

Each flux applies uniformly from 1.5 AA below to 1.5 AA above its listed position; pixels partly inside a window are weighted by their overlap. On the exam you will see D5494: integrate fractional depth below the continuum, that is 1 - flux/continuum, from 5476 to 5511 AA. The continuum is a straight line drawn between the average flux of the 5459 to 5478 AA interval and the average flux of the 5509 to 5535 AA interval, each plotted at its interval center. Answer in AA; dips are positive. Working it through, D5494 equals 3.7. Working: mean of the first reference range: 6.38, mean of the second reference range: 6.68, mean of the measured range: 5.83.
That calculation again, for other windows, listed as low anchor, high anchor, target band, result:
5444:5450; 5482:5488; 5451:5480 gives 0.48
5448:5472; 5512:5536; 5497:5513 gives 1.79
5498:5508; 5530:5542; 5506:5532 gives -1.91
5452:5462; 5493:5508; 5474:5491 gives -0.96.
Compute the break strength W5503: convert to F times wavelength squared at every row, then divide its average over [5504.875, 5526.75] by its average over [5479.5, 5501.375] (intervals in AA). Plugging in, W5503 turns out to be 1.1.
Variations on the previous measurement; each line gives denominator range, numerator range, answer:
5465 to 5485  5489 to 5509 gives 0.90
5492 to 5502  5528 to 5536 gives 1.11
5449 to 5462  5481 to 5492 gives 1.02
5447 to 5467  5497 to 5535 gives 0.99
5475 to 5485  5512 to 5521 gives 1.24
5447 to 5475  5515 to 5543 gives 1.01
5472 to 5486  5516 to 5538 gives 1.00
